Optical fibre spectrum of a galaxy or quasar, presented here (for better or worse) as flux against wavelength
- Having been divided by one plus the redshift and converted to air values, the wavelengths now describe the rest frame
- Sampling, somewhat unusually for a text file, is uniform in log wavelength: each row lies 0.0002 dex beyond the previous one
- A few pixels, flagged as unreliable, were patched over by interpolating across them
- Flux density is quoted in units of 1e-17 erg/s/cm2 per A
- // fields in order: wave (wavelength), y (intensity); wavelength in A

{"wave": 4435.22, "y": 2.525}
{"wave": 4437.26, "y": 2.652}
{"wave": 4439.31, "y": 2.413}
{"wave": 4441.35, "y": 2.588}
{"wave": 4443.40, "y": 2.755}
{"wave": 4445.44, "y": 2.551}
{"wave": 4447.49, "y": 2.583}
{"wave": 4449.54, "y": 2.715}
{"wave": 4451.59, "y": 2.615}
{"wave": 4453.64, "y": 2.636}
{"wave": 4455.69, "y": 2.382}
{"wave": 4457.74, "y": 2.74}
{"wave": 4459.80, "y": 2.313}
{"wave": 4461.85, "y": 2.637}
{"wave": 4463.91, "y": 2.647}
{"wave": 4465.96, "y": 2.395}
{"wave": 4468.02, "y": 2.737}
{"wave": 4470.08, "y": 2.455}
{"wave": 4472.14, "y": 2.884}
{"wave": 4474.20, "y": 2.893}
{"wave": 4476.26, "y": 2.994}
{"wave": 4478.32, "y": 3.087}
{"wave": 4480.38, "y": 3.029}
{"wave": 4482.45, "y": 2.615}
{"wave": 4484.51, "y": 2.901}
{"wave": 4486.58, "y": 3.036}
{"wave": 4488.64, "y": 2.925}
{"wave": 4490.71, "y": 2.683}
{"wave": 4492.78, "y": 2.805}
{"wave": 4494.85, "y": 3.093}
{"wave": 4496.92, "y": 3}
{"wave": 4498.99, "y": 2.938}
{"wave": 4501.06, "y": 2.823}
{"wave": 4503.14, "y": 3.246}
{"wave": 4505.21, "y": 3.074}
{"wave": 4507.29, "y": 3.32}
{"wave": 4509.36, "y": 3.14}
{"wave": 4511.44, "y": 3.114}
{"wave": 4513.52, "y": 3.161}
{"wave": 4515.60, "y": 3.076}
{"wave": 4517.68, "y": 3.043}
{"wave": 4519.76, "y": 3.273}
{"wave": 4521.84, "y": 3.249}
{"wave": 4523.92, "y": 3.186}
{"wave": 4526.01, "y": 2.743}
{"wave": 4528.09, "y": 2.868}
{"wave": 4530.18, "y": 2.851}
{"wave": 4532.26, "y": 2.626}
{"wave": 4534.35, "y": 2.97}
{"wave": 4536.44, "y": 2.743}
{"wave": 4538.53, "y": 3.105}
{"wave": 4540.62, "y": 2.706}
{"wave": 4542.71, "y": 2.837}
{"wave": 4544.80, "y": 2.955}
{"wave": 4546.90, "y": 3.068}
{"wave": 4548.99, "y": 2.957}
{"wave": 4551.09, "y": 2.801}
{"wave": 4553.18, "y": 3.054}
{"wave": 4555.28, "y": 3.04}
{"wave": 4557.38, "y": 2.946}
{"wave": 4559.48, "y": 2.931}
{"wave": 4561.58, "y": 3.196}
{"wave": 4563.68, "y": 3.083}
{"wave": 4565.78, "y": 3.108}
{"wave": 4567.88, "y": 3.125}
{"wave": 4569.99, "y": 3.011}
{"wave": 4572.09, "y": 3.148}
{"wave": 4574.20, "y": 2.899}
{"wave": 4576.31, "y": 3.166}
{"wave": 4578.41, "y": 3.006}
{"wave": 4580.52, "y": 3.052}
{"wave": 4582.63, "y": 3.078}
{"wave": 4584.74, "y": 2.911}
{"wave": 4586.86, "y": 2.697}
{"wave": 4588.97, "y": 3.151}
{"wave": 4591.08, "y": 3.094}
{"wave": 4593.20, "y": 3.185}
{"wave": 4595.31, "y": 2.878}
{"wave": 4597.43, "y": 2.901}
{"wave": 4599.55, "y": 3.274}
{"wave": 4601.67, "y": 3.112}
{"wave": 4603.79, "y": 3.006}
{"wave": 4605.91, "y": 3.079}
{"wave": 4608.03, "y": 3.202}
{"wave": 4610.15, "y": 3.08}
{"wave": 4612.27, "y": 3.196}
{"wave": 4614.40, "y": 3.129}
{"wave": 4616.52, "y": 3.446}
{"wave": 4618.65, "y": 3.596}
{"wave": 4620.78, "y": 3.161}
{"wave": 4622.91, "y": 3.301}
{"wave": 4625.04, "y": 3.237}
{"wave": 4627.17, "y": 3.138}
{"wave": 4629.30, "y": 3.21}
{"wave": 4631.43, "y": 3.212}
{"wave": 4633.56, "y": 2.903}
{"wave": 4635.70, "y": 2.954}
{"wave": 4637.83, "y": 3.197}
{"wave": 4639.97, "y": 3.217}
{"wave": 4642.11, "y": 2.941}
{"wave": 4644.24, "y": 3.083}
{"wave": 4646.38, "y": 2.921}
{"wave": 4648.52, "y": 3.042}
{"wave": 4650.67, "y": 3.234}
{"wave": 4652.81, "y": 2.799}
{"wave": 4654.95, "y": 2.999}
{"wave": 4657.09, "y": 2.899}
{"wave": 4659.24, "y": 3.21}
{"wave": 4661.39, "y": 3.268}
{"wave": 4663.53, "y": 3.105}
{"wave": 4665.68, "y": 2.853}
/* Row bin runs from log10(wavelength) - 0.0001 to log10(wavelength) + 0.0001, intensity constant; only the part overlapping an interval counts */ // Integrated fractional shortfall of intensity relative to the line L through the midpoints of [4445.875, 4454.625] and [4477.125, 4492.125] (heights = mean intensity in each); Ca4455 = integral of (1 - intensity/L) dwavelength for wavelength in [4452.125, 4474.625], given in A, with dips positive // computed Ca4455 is 1.1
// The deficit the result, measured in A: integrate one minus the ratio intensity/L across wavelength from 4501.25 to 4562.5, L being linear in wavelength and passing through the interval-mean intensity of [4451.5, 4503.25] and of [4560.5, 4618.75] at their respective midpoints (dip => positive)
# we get -1.56 A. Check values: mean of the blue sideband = 2.78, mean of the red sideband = 3.09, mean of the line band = 3.01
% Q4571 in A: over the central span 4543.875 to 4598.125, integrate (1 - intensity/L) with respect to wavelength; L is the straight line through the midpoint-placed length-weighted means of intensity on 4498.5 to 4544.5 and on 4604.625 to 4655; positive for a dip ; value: 0.8 A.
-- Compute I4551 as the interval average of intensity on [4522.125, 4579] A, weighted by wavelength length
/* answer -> 2.97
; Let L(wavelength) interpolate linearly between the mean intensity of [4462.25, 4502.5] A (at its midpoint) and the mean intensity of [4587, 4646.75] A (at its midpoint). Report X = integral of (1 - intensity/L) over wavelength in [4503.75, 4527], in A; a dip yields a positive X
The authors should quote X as -1.7 A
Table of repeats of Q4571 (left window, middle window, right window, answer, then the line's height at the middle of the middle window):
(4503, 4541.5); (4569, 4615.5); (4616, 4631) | 2.16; 3.21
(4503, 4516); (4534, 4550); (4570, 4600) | 0.96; 3.1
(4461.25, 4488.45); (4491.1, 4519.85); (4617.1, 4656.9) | -2.04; 2.86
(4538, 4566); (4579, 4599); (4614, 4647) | 0.44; 3.07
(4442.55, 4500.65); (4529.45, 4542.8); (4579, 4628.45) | 0.46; 2.93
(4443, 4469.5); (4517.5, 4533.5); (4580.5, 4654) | -0.96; 2.81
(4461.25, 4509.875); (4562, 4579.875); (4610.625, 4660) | -0.27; 3.03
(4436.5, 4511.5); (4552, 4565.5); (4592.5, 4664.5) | -0.32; 2.97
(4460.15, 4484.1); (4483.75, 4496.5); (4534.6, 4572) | -0.49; 2.8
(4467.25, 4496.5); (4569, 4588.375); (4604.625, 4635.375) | 0.63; 3.1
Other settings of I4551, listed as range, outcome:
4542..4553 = 2.94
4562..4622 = 3.1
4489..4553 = 2.98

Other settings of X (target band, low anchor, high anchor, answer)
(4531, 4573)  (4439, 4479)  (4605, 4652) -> -0.6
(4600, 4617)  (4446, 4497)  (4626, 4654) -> -0.8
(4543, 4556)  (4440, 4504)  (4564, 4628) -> 0.0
